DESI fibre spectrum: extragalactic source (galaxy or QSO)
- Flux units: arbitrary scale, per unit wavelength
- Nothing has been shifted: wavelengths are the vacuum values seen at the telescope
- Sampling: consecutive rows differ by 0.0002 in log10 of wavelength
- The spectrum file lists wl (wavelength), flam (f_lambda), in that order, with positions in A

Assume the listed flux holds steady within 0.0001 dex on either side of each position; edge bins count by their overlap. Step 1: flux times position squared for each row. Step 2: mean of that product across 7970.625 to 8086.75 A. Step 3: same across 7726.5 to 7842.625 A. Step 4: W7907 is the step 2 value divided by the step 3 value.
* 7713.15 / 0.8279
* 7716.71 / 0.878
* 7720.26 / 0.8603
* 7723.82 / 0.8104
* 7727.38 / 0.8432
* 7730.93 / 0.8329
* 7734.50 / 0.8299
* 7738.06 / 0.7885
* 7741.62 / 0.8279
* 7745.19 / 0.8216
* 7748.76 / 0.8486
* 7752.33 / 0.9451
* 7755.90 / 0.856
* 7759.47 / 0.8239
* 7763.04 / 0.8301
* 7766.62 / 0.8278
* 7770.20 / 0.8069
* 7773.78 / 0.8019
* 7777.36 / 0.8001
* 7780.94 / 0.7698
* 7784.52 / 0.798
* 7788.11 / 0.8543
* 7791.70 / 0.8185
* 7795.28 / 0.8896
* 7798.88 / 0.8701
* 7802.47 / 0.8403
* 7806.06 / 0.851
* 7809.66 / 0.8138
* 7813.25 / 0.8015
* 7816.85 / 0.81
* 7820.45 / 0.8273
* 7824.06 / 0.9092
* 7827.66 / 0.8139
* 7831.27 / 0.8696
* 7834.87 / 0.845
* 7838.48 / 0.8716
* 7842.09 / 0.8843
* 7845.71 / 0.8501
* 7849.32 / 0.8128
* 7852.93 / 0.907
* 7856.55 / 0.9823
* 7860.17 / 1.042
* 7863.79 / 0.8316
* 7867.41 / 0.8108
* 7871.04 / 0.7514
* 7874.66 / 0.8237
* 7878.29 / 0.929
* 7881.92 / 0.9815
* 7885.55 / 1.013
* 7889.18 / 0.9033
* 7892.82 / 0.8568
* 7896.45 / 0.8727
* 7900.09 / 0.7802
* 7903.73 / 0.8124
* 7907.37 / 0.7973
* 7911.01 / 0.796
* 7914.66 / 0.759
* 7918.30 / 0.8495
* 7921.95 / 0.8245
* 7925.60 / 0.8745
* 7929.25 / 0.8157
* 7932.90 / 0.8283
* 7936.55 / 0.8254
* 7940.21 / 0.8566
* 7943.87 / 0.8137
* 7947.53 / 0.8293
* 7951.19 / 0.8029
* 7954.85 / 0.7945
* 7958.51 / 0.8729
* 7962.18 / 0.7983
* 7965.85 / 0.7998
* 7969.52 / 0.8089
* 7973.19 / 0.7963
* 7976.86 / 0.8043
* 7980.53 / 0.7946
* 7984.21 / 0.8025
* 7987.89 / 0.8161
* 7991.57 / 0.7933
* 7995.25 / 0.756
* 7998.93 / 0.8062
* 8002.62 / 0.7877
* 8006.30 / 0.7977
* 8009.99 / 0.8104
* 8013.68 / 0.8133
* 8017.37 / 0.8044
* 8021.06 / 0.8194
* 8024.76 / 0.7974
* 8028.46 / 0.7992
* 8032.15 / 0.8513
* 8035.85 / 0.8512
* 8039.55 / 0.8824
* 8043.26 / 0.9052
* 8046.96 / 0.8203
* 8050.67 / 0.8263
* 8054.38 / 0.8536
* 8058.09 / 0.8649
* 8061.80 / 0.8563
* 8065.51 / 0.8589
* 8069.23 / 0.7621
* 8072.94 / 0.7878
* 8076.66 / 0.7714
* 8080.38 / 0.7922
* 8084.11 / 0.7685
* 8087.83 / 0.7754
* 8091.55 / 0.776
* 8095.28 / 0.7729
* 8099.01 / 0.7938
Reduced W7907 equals 1.0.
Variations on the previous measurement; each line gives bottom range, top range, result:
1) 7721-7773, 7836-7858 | 1.08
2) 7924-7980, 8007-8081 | 1.03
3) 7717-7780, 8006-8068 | 1.08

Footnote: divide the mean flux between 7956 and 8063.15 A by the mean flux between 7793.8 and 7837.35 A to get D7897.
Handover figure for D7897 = 0.97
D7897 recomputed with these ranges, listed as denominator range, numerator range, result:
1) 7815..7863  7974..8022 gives 0.91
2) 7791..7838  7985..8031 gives 0.95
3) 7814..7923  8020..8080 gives 0.97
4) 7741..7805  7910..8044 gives 0.98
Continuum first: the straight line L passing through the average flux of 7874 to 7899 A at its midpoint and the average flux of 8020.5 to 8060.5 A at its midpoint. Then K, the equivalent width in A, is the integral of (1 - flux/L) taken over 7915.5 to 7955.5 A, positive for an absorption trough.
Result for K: 2.8 A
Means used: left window 0.911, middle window 0.828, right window 0.844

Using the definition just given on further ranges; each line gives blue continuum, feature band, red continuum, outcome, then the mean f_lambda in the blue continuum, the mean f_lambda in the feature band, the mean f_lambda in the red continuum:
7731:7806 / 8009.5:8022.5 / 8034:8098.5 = 0.1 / 0.833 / 0.812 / 0.819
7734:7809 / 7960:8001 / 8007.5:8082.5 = 1.4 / 0.833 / 0.798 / 0.826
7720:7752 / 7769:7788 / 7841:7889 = 1.2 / 0.833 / 0.8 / 0.894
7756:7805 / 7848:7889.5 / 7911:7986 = -3.9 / 0.827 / 0.9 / 0.817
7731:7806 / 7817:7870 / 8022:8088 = -2.6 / 0.833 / 0.872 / 0.825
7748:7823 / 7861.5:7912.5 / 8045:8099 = -2.0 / 0.833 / 0.856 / 0.806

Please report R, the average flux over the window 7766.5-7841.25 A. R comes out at 0.834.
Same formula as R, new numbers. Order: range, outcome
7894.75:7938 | 0.819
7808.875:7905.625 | 0.867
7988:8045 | 0.818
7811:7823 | 0.819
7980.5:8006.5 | 0.794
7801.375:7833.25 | 0.838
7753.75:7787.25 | 0.815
